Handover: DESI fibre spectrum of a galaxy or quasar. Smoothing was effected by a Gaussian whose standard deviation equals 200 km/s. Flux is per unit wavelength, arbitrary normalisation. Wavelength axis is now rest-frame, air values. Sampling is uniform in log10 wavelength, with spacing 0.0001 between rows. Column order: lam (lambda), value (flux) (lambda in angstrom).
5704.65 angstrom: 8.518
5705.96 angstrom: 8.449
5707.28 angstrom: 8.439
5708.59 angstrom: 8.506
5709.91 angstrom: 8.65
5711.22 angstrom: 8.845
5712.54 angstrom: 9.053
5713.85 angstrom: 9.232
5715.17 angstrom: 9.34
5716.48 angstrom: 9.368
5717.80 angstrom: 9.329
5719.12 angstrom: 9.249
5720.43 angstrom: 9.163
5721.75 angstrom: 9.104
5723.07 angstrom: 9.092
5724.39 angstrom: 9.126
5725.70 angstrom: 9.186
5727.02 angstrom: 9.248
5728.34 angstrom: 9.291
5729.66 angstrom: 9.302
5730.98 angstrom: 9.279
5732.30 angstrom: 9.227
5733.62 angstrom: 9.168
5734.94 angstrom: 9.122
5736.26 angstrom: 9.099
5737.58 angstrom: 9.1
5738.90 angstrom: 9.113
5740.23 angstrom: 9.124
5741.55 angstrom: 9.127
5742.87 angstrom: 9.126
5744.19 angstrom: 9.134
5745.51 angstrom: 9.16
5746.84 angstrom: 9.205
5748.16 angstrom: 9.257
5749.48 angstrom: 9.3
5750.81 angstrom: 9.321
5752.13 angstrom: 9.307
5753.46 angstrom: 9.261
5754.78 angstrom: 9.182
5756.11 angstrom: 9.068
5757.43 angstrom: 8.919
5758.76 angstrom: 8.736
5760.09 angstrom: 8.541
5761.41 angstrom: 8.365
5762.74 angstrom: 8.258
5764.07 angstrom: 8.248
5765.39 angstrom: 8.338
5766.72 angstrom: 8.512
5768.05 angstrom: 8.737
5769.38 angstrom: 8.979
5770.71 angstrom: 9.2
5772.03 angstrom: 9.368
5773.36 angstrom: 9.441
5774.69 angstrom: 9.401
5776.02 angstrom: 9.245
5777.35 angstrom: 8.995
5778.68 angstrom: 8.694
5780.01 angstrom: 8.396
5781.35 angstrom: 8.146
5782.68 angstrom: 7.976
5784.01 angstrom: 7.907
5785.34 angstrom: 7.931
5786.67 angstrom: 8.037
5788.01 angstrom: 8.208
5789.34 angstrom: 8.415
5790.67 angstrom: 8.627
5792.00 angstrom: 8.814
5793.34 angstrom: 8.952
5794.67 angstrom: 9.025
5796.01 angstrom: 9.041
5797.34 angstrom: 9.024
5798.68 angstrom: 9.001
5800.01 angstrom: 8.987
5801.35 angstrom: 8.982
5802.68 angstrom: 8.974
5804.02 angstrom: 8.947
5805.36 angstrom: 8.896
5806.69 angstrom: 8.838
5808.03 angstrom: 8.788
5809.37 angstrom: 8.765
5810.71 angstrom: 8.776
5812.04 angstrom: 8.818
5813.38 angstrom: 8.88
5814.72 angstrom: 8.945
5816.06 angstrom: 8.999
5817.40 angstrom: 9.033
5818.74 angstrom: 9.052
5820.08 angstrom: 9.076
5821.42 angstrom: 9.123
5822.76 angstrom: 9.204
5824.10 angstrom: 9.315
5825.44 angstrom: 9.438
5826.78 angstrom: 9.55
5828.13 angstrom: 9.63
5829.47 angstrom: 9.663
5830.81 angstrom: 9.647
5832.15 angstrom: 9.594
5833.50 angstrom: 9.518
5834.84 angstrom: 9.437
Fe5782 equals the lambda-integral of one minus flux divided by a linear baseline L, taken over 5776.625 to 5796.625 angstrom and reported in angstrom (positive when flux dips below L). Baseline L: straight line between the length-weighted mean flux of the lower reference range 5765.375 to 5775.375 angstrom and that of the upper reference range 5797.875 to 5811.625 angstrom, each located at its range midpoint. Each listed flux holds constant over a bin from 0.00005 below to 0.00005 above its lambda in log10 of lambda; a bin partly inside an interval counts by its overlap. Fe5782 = 1.10 angstrom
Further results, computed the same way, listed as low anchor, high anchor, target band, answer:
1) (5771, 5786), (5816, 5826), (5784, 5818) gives 0.7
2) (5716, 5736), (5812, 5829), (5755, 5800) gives 2.4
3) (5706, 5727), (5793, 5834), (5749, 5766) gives 0.4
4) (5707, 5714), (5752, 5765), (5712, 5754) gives -2.1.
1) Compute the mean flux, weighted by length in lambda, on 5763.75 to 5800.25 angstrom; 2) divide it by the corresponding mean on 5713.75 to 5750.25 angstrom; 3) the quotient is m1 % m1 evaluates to 0.95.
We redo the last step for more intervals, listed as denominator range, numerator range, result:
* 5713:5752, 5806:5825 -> 0.98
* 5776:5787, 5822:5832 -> 1.14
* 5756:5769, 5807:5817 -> 1.03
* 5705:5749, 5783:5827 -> 0.97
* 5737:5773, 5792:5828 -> 1.01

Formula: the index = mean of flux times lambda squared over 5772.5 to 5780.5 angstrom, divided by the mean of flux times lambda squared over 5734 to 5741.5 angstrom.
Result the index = 1.0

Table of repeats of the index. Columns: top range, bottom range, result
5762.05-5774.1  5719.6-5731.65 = 0.97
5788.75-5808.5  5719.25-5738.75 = 0.99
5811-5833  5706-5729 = 1.06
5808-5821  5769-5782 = 1.01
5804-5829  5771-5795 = 1.06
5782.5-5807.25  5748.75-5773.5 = 0.99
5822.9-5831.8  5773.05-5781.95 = 1.09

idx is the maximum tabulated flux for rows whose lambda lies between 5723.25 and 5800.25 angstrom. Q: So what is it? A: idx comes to 9.441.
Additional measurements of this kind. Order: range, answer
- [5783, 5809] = 9.041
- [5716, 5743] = 9.368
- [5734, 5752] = 9.321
